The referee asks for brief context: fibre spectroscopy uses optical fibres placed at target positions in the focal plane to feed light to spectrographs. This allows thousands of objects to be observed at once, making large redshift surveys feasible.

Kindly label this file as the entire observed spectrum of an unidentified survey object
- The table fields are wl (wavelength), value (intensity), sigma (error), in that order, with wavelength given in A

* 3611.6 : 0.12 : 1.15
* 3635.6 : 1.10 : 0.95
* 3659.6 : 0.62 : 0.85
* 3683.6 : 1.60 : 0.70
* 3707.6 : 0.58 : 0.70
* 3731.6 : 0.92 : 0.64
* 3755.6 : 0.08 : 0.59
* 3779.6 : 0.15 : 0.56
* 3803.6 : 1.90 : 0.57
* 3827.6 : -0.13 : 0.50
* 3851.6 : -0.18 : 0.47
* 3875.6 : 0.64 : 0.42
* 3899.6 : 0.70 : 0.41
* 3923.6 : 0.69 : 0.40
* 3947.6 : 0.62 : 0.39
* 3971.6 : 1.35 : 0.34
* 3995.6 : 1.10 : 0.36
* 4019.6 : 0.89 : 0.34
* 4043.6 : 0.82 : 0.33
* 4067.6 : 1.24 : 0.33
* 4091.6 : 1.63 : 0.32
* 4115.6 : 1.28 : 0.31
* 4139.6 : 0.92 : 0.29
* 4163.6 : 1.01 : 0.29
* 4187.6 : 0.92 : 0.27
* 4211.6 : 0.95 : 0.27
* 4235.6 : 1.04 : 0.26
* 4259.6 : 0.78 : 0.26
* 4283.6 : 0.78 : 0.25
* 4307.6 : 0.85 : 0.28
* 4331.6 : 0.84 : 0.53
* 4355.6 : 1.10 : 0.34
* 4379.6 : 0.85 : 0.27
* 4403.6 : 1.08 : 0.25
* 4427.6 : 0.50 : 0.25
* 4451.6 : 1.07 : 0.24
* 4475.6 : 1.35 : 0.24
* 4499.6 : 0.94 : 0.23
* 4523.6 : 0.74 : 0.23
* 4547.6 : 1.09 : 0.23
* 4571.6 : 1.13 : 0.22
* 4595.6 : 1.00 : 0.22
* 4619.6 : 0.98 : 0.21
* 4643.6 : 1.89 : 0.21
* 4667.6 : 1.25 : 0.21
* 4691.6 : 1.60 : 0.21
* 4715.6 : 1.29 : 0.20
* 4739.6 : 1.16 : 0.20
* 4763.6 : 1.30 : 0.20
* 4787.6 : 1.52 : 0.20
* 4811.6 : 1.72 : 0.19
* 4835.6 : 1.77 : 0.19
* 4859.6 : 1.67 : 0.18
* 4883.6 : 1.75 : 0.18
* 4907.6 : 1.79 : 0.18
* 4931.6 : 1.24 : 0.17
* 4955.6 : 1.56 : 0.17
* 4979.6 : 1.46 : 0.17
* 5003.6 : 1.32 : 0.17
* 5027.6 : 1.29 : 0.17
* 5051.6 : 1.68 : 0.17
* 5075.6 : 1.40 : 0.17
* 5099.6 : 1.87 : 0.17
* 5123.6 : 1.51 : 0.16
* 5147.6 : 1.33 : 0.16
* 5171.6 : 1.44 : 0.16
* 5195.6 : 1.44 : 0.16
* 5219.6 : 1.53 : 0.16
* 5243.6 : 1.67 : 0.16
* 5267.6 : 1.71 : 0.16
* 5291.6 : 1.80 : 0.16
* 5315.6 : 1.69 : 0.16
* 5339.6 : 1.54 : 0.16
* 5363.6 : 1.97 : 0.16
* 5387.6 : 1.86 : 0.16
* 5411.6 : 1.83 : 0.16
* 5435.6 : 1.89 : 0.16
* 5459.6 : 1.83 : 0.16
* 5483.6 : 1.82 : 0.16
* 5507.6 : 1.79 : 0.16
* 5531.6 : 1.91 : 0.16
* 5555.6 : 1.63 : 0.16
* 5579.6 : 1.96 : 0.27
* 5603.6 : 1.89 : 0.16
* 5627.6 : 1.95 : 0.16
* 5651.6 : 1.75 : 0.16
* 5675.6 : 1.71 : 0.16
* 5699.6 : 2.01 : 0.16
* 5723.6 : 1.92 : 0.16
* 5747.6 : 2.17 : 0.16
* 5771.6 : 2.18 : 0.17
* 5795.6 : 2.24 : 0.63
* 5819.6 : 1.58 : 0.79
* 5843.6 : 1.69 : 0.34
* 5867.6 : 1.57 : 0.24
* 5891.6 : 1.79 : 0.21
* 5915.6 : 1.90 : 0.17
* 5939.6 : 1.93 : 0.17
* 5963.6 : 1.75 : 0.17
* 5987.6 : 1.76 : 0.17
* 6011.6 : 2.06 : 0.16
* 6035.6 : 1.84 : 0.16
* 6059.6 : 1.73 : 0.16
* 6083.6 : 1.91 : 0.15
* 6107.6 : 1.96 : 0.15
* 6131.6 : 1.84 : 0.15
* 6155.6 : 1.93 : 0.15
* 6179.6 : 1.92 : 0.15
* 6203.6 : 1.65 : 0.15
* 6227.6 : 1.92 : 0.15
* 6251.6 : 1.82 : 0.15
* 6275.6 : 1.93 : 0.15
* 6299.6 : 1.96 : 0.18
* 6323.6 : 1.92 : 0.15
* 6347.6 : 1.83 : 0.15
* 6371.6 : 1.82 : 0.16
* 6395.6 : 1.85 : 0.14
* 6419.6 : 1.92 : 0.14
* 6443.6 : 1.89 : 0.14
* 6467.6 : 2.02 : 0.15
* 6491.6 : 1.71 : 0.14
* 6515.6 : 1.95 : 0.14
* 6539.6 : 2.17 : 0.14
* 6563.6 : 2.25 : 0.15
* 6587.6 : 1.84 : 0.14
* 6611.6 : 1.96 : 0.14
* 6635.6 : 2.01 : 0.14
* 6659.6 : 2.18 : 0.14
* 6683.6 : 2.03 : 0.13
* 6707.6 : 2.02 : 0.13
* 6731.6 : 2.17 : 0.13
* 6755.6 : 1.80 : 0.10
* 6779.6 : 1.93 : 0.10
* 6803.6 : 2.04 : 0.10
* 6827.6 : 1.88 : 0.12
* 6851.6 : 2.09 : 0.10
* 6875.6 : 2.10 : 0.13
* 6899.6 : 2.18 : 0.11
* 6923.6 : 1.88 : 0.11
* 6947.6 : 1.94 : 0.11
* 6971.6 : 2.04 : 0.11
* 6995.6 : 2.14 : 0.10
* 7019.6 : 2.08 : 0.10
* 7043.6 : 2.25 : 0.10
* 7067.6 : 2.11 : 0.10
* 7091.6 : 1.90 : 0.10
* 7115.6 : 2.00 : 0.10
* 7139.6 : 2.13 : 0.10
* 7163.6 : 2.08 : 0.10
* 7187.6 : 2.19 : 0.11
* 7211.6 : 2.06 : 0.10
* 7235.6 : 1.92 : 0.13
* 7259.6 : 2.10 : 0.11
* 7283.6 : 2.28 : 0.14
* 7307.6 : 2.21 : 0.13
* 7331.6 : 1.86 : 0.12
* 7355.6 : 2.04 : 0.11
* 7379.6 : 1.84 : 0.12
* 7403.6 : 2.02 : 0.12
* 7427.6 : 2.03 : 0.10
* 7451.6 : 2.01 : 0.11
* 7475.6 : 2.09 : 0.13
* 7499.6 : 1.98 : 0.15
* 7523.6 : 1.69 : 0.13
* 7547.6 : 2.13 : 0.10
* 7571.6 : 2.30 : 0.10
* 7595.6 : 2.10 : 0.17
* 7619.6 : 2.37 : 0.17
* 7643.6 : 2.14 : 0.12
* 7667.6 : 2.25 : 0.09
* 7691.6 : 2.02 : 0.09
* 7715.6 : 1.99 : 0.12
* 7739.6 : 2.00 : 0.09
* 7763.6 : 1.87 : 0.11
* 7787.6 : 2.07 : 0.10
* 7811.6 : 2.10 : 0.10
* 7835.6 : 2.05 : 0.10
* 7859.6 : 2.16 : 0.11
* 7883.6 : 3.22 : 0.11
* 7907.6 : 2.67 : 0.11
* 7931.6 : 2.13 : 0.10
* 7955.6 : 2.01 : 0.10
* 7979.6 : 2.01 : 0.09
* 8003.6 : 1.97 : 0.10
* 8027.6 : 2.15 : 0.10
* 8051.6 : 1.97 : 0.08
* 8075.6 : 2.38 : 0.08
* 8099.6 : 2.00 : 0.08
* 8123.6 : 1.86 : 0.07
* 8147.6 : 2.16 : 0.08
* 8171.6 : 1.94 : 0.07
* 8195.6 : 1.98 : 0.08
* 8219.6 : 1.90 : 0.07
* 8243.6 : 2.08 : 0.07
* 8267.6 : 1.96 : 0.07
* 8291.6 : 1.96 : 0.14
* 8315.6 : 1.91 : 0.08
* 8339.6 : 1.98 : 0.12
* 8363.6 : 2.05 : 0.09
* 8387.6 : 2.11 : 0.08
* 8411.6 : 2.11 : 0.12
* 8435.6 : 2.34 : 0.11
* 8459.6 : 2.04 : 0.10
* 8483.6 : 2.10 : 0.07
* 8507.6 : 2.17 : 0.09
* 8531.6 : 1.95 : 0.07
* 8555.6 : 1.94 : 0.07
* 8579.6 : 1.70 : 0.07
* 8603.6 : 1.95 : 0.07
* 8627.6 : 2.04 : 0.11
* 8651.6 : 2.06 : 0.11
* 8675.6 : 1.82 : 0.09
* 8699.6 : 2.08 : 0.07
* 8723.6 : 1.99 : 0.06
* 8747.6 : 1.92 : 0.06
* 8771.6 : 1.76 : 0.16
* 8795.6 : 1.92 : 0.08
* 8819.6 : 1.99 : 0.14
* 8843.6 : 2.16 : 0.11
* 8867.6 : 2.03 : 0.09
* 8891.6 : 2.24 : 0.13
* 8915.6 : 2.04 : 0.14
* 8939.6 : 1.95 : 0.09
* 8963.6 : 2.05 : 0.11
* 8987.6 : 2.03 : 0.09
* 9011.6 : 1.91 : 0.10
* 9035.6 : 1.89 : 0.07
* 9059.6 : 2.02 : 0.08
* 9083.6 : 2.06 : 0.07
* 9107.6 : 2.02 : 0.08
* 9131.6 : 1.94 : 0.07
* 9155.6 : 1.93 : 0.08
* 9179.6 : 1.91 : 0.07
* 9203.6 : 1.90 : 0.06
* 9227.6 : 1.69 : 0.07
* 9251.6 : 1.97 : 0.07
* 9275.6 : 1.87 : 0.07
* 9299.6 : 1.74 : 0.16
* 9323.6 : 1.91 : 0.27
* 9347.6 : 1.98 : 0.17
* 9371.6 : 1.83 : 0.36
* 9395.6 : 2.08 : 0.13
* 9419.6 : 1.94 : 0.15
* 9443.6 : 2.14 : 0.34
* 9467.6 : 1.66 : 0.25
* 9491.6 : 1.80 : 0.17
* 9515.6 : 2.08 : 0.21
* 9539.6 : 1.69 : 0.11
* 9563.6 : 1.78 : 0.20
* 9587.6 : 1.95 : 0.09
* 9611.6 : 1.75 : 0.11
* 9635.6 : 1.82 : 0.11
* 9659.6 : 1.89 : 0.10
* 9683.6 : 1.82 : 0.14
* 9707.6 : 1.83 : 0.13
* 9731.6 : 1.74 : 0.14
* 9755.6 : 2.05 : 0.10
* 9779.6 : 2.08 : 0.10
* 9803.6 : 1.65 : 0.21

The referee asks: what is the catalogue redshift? 0.201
